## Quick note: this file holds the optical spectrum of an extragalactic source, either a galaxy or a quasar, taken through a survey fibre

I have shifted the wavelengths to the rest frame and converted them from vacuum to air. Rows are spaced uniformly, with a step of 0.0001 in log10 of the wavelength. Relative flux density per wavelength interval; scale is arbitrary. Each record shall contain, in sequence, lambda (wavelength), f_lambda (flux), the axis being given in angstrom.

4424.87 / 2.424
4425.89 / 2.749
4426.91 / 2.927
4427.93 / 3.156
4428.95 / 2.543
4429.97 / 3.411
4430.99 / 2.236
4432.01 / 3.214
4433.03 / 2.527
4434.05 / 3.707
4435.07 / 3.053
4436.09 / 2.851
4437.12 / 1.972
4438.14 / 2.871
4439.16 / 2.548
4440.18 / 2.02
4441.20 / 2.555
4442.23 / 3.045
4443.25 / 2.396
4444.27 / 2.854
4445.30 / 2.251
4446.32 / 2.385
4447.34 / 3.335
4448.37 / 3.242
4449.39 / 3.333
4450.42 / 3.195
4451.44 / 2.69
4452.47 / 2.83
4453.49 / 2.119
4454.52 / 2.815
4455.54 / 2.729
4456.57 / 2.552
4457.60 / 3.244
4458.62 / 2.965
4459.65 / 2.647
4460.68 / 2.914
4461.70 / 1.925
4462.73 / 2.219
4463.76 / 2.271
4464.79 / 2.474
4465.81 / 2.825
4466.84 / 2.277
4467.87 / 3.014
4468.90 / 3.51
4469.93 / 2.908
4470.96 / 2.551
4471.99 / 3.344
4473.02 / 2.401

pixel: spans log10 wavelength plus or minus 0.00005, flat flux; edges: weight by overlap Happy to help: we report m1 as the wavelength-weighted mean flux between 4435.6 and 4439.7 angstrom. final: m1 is 2.55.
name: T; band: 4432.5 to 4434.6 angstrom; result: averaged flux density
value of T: 3.12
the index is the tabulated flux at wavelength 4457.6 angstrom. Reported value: 3.244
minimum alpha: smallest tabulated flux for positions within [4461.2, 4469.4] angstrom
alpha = 1.925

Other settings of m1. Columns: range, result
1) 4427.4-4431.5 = 2.84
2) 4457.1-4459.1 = 3.12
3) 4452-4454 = 2.47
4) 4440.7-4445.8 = 2.62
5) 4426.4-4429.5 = 2.88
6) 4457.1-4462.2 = 2.74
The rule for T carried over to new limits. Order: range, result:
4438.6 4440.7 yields 2.31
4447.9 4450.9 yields 3.26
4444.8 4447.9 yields 2.67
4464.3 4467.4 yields 2.54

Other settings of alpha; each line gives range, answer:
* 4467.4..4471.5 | 2.551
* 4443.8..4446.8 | 2.251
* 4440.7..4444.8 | 2.396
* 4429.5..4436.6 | 2.236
